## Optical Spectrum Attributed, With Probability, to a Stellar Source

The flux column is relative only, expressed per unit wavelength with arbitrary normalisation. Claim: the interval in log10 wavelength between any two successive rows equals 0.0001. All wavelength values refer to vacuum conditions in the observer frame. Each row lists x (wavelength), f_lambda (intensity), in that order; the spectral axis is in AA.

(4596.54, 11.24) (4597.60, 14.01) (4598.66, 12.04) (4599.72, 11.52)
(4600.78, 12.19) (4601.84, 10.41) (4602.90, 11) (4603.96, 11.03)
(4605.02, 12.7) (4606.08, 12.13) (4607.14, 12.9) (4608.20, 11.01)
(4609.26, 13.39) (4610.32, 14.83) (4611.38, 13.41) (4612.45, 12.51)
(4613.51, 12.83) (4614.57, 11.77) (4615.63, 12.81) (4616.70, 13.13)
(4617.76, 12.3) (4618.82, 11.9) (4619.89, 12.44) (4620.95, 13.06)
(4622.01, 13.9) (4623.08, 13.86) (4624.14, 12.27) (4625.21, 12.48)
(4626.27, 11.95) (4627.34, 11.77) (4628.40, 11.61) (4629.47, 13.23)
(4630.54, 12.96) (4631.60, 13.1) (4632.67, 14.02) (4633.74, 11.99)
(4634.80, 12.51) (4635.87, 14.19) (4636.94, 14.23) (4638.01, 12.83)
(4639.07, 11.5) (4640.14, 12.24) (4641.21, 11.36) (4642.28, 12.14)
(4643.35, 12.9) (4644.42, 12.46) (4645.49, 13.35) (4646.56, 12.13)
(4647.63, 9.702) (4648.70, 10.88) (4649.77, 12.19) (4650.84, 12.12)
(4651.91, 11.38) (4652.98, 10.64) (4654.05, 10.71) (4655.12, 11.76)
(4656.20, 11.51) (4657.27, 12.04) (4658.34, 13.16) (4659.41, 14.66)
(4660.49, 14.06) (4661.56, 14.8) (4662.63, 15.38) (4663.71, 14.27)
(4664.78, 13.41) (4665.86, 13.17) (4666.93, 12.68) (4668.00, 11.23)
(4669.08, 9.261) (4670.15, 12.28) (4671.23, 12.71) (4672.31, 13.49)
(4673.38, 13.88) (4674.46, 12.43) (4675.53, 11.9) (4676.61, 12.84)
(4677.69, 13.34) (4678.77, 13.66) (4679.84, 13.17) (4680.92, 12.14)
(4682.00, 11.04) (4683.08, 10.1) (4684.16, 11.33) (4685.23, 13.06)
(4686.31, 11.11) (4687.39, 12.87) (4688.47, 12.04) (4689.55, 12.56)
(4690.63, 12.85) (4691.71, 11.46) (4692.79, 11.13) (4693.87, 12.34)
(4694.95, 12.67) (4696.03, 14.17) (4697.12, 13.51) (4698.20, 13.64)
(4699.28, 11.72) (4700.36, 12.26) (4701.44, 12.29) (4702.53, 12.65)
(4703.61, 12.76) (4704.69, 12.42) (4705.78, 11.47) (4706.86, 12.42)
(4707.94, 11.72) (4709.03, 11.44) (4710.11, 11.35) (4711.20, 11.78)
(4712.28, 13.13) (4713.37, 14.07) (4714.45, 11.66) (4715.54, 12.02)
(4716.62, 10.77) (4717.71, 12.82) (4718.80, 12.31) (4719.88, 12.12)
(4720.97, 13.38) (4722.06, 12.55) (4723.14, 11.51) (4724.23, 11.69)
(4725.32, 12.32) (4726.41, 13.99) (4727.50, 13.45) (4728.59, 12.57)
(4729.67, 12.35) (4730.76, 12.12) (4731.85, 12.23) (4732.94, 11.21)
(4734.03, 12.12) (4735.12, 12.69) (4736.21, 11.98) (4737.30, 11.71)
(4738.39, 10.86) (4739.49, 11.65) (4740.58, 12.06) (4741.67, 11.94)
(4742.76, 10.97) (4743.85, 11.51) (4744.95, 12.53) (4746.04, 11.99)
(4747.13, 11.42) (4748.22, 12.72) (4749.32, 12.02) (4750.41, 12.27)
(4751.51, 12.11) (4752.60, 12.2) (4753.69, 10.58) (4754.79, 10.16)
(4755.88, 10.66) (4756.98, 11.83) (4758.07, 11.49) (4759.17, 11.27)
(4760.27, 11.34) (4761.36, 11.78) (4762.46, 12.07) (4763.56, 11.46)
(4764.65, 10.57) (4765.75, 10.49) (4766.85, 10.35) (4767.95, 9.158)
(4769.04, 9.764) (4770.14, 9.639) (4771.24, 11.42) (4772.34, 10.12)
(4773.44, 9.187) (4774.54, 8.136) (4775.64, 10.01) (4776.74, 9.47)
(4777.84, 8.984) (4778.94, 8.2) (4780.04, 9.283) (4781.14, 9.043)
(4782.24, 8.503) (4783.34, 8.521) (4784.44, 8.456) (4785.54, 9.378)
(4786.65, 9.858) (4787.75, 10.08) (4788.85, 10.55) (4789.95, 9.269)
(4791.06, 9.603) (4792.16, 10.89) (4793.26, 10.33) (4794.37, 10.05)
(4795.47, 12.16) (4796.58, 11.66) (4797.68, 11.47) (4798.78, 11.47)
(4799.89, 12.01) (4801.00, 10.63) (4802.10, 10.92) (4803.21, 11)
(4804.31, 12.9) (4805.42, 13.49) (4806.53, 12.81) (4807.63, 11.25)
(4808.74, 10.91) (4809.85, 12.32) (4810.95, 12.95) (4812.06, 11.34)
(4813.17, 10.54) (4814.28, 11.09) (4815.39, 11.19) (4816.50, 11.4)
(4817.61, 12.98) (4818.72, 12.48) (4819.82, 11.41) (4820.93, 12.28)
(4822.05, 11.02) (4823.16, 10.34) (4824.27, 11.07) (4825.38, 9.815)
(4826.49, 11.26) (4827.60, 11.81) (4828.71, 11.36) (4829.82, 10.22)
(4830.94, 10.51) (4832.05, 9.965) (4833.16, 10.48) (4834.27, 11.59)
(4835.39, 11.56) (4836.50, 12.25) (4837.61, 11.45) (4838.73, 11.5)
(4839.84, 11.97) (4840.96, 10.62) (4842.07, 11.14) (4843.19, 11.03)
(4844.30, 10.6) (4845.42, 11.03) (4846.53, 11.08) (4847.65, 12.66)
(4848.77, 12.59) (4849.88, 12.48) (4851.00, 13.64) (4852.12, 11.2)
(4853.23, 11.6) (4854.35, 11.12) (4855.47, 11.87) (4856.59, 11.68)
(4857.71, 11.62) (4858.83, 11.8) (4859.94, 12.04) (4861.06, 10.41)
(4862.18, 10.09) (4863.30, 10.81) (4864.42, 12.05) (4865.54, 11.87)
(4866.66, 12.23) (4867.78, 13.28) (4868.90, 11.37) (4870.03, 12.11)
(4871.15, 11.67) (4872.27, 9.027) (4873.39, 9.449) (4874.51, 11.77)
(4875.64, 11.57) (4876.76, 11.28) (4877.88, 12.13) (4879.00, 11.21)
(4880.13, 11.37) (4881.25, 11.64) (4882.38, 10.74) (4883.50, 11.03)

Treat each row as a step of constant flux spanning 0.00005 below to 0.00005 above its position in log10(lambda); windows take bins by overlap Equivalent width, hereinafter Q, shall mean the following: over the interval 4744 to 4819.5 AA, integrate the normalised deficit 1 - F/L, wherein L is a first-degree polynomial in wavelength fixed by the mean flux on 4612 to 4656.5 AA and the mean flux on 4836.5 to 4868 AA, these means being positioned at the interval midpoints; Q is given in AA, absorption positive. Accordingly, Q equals 6.3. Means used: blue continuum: 12.4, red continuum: 11.6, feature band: 10.9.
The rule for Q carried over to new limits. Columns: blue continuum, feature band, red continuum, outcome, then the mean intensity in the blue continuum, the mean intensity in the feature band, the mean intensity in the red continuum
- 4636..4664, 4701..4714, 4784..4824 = -0.3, 12.5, 12.3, 11.2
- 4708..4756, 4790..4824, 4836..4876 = 0.7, 12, 11.5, 11.5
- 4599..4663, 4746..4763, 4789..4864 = 0.2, 12.5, 11.6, 11.4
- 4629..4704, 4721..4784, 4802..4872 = 4.7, 12.5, 11.1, 11.5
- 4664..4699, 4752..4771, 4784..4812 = 1.0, 12.4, 10.9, 11.1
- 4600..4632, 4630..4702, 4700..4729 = -0.5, 12.5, 12.5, 12.3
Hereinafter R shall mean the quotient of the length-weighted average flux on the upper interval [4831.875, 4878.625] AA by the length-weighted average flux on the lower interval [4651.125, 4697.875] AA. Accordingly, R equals 0.92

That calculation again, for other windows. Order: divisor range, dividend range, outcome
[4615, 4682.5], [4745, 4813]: 0.86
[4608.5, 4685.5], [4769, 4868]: 0.88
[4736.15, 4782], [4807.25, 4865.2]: 1.05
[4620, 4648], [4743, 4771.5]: 0.89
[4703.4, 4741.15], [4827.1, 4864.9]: 0.94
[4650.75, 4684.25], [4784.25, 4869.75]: 0.90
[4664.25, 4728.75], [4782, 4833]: 0.89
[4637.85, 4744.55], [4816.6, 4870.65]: 0.93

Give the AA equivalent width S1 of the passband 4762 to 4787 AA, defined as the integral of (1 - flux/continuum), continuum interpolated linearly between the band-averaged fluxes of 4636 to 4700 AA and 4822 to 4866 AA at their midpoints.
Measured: 4.5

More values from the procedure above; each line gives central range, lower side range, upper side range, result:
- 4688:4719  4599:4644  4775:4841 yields -1.4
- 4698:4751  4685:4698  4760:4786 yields -3.7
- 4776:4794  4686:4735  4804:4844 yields 3.6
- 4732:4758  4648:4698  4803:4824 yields 0.9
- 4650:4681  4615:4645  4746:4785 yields -1.6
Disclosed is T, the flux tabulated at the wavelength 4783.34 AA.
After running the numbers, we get 8.521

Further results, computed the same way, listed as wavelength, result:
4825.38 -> 9.815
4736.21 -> 11.98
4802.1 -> 10.92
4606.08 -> 12.13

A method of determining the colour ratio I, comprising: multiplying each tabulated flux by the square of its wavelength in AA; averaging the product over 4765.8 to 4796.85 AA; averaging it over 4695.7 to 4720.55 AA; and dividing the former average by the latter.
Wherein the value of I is 0.81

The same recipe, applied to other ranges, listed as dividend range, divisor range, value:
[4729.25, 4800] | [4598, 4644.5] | 0.92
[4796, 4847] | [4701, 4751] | 0.98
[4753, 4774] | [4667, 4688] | 0.91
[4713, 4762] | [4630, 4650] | 1.00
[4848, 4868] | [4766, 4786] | 1.31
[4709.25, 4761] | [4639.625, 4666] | 0.99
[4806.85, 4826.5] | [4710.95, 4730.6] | 0.95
